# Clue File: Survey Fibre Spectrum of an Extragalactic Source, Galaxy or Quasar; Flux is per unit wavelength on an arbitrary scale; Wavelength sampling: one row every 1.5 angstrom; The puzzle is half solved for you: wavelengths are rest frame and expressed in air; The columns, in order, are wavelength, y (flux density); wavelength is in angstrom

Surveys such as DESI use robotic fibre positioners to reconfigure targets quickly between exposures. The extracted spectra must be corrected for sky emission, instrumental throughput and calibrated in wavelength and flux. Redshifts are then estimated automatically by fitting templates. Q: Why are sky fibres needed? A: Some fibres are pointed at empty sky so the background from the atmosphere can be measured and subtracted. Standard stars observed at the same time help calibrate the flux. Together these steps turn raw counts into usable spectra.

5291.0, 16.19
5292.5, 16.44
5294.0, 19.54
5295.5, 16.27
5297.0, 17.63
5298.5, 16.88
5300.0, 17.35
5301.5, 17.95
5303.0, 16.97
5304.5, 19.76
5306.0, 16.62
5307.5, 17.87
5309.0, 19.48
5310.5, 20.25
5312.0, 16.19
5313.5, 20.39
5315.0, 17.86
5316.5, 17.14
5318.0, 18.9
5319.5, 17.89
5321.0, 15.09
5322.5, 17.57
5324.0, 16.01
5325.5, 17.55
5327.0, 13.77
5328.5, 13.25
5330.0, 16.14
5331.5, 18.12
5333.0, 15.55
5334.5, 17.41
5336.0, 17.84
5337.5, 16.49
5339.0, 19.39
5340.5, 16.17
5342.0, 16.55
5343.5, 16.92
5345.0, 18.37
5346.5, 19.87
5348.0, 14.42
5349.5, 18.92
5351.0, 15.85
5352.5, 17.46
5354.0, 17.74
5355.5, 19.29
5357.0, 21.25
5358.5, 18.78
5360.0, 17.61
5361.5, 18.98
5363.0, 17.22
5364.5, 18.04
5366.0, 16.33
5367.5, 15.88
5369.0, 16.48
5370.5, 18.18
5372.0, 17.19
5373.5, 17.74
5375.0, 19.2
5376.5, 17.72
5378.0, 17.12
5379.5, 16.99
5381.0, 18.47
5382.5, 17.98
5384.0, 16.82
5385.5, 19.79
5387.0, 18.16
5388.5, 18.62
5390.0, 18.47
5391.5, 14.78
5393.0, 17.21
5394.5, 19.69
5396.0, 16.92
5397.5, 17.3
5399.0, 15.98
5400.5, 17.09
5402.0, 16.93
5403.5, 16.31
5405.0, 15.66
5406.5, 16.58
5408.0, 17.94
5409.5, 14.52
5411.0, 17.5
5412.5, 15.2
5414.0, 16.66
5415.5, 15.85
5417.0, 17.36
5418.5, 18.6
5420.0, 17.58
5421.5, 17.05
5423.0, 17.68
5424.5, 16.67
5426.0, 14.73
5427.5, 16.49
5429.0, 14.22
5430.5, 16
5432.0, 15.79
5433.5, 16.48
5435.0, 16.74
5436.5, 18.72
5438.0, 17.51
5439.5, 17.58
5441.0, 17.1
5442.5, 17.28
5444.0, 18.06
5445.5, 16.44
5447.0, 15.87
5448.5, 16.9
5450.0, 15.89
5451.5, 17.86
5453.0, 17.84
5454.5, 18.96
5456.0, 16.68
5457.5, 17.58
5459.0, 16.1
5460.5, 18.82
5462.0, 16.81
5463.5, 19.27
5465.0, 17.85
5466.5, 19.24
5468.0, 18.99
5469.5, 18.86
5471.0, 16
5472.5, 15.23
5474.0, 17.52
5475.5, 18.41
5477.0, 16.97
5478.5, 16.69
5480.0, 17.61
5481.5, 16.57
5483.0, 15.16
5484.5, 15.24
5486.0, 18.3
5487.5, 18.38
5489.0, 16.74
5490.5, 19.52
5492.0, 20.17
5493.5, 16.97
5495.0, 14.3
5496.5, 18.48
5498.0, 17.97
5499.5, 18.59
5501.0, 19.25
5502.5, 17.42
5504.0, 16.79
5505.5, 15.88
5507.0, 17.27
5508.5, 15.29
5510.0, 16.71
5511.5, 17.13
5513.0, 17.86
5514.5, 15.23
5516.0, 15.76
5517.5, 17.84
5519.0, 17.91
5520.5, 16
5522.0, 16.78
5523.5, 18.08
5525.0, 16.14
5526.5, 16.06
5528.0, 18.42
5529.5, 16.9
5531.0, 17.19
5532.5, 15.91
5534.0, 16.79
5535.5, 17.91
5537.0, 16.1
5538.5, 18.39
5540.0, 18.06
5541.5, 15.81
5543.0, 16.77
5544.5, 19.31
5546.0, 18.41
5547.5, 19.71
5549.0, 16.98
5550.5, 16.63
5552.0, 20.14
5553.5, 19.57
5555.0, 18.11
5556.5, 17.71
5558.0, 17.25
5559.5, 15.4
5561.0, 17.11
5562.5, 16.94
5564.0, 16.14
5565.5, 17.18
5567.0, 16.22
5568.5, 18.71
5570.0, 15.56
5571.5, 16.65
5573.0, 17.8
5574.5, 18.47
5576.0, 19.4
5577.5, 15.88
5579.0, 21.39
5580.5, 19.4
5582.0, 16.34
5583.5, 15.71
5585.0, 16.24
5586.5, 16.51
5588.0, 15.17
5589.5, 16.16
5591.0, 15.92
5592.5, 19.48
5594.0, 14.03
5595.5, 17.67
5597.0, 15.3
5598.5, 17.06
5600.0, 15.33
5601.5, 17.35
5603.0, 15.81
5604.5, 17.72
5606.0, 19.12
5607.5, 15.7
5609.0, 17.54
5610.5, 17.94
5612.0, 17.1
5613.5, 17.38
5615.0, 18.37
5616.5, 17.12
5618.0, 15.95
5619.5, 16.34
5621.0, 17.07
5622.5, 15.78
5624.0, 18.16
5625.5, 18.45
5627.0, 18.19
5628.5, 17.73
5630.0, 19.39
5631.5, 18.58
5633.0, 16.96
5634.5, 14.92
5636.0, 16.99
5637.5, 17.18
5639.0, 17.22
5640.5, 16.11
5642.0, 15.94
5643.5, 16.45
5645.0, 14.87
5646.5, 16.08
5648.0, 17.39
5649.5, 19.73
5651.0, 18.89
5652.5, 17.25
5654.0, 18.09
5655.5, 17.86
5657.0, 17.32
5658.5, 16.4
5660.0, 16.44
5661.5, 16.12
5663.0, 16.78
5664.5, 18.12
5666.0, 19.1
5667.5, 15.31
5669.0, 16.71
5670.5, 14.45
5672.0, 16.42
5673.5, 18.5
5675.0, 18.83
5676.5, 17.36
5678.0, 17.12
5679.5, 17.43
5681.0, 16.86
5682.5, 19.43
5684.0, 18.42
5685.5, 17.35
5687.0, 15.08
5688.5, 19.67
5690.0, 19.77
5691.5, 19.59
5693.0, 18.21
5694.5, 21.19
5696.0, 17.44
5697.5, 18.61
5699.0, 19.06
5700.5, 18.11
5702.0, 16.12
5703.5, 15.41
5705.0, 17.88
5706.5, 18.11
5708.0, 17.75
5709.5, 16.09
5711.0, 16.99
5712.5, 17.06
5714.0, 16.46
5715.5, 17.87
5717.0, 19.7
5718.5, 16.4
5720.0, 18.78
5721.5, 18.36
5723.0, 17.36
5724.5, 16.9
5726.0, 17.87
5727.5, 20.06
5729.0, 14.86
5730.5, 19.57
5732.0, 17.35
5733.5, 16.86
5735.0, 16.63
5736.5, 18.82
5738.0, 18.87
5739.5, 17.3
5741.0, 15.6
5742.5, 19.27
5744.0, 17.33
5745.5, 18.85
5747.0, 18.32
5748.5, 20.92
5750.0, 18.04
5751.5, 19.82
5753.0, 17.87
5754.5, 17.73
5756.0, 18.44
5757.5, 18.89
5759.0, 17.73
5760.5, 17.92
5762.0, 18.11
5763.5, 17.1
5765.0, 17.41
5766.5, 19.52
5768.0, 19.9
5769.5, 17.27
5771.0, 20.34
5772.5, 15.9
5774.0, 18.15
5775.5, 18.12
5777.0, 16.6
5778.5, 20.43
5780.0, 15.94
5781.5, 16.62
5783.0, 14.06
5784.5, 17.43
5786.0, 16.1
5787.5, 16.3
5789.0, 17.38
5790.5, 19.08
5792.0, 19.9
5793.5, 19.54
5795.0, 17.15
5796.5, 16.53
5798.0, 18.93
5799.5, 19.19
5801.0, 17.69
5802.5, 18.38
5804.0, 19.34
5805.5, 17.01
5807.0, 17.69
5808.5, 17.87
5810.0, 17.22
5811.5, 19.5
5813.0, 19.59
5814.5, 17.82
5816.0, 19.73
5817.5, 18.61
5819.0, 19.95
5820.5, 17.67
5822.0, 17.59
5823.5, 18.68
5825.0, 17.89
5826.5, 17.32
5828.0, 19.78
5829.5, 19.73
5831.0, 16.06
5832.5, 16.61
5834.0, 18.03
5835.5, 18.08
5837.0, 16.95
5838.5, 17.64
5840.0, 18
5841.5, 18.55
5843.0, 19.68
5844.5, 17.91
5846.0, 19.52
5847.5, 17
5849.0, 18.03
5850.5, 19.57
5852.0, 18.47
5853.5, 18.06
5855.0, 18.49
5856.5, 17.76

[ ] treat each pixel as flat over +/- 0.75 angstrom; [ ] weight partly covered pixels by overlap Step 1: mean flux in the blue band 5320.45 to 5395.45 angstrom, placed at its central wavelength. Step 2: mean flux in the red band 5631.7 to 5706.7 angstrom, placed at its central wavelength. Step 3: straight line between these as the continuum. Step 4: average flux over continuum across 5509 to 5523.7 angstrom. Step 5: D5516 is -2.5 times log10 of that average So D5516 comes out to 0.04 mag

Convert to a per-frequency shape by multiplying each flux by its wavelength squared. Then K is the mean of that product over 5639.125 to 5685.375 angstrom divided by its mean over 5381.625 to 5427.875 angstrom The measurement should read 1.1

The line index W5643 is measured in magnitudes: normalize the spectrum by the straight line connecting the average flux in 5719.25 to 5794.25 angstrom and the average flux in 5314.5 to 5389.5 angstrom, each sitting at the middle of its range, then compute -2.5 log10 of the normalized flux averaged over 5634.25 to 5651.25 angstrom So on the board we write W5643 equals 0.063 mag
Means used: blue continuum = 17.4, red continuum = 18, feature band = 16.8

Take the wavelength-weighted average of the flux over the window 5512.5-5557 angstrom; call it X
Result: 17.4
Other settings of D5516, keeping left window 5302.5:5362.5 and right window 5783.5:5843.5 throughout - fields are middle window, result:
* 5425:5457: 0.05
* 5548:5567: 0.03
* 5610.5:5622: 0.05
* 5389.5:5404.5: 0.04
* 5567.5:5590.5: 0.04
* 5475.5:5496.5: 0.03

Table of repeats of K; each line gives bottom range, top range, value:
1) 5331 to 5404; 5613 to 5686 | 1.09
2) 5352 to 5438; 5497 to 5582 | 1.06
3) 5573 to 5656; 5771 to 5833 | 1.12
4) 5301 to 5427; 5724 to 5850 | 1.21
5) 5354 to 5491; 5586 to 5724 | 1.09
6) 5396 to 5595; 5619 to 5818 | 1.12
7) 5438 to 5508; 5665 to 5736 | 1.10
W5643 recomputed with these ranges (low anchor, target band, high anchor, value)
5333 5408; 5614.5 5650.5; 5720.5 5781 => 0.05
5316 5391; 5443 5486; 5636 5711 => 0.01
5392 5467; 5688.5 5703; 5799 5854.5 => -0.05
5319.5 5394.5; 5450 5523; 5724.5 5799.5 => 0.01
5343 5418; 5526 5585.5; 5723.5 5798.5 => 0.01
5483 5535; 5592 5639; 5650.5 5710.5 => 0.02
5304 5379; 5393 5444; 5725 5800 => 0.05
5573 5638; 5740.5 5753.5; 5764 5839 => -0.04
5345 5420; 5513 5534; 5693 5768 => 0.05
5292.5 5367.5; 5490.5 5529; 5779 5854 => 0.03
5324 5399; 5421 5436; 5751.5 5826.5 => 0.09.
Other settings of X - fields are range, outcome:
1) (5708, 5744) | 17.6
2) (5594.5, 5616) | 17.1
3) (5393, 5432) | 16.7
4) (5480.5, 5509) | 17.3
